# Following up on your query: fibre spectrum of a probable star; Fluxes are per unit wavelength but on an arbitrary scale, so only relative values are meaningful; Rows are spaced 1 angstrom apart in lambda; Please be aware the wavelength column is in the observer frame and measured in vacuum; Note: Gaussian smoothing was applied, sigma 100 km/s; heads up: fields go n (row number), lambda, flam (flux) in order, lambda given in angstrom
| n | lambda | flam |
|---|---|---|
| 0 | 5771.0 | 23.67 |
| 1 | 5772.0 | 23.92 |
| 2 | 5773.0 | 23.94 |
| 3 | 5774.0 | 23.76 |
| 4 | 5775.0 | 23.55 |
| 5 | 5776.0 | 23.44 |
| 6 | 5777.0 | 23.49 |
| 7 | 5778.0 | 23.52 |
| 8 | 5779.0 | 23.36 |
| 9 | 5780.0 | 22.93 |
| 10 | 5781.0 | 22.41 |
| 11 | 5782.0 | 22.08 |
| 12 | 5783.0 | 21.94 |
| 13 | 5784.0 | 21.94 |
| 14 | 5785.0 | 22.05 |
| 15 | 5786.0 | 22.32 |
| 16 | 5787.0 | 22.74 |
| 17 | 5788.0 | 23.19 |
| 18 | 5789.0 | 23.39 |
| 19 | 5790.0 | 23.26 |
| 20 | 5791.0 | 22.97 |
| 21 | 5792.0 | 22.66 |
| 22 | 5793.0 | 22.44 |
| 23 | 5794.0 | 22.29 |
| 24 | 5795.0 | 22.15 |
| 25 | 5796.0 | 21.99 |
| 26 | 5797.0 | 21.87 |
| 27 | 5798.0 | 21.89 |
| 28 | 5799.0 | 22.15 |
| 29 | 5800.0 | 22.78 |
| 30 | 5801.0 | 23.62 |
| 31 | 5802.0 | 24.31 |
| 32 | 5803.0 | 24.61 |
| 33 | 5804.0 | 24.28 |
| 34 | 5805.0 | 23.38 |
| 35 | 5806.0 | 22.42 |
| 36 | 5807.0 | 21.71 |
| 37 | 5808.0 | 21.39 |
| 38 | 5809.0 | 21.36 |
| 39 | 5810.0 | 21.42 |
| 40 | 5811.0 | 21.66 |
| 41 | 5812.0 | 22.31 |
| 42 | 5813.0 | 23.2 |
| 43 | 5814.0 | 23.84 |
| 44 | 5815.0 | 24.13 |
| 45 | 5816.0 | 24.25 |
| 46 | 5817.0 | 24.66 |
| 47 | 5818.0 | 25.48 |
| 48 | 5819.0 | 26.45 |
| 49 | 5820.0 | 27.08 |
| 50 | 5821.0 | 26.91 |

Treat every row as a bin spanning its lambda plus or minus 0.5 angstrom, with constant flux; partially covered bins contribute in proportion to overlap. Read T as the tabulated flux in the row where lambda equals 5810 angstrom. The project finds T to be 21.42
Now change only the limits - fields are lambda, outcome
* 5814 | 23.84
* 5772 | 23.92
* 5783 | 21.94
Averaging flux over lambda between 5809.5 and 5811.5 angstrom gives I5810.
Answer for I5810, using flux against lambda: 21.5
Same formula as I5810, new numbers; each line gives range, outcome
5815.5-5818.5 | 24.8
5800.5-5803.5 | 24.2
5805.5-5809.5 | 21.7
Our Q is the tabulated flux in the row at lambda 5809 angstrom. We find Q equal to 21.36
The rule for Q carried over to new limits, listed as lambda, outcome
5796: 21.99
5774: 23.76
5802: 24.31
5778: 23.52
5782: 22.08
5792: 22.66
